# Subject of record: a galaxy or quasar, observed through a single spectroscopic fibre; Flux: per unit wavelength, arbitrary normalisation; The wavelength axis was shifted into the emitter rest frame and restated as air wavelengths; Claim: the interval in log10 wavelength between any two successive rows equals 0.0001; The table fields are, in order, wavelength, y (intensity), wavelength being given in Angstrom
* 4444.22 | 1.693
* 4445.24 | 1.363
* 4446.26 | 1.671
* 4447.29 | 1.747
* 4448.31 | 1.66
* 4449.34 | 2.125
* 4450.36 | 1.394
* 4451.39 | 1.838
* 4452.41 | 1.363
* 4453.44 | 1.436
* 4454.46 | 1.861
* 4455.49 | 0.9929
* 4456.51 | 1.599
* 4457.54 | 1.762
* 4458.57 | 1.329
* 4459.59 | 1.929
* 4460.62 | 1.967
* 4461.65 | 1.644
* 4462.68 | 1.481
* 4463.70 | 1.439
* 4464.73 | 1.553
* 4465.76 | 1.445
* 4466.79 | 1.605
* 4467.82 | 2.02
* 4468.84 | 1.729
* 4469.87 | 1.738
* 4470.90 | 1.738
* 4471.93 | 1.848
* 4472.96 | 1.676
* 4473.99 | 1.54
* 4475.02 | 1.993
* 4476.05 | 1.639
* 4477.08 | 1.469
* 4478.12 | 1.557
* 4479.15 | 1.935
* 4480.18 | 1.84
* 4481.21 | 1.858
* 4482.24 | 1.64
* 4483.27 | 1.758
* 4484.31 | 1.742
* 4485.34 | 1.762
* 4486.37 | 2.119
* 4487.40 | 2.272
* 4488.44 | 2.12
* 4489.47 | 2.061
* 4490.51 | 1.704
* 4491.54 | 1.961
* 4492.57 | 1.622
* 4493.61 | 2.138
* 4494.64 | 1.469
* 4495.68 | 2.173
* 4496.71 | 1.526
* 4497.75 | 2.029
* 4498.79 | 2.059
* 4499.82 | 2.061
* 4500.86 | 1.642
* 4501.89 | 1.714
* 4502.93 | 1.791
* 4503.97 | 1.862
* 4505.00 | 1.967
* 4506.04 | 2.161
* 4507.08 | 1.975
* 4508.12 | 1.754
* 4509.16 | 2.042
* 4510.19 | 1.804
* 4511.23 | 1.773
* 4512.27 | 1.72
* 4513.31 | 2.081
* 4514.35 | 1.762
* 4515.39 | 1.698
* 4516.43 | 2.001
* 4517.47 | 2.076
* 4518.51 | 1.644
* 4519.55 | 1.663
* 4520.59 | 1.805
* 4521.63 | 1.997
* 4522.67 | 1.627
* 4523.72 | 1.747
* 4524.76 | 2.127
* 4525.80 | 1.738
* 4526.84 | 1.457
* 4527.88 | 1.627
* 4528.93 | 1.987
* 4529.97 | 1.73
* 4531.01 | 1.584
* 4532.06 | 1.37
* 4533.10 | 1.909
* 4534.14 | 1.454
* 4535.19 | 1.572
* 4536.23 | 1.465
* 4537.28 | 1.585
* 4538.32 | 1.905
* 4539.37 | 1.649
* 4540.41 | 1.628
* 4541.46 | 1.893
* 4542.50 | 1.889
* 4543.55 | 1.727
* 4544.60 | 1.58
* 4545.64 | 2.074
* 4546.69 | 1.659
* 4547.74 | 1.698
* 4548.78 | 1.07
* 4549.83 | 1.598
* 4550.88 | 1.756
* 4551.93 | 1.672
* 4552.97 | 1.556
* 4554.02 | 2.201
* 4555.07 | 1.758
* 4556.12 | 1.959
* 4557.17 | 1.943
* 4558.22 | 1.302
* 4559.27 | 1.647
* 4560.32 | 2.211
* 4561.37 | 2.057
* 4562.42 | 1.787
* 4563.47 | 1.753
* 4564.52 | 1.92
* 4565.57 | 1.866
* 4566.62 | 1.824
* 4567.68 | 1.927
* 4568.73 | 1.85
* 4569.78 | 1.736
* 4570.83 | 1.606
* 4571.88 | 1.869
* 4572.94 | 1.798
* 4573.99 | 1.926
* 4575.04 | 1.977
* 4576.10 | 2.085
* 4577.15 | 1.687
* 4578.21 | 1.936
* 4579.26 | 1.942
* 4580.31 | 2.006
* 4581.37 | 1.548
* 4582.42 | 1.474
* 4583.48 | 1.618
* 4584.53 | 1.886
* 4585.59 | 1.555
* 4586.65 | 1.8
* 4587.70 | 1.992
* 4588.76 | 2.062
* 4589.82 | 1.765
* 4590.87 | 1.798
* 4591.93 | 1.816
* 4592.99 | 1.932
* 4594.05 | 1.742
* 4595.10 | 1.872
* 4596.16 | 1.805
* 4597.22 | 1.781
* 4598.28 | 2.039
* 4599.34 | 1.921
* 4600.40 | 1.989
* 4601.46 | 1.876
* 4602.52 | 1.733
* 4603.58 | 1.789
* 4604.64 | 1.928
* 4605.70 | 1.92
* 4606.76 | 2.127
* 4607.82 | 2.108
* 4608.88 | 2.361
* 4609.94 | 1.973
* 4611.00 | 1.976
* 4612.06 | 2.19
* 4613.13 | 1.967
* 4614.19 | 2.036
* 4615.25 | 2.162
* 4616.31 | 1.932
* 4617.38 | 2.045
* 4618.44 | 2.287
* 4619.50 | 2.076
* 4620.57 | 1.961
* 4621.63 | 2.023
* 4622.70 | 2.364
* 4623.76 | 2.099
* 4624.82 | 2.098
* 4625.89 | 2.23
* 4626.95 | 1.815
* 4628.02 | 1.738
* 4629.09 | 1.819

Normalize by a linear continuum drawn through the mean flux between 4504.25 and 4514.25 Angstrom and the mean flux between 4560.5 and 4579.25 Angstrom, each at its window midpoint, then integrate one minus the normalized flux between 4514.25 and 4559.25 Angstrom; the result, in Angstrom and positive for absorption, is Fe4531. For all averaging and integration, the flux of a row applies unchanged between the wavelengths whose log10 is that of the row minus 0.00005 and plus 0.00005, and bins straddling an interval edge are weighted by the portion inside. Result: 4.0 Angstrom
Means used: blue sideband 1.91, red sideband 1.87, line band 1.72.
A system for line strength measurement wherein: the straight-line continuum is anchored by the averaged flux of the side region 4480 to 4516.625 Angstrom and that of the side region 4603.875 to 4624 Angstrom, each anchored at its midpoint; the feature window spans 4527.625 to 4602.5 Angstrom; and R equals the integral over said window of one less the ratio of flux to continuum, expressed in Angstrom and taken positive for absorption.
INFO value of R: 8.0 Angstrom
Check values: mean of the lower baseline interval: 1.88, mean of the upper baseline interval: 2.08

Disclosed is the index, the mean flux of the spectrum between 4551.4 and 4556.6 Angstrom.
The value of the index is 1.83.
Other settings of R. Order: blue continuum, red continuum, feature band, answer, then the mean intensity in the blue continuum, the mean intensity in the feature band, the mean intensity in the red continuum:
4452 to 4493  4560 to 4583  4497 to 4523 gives -1.4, 1.72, 1.87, 1.85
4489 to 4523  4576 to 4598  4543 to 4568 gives 0.8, 1.86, 1.77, 1.81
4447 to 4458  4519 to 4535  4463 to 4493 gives -2.2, 1.61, 1.77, 1.72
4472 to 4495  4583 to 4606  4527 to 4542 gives 1.4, 1.82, 1.66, 1.85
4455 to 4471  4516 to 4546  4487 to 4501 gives -2.1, 1.62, 1.92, 1.74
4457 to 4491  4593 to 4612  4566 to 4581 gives 0.3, 1.75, 1.87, 1.94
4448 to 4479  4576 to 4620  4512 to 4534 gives -0.1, 1.65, 1.77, 1.92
